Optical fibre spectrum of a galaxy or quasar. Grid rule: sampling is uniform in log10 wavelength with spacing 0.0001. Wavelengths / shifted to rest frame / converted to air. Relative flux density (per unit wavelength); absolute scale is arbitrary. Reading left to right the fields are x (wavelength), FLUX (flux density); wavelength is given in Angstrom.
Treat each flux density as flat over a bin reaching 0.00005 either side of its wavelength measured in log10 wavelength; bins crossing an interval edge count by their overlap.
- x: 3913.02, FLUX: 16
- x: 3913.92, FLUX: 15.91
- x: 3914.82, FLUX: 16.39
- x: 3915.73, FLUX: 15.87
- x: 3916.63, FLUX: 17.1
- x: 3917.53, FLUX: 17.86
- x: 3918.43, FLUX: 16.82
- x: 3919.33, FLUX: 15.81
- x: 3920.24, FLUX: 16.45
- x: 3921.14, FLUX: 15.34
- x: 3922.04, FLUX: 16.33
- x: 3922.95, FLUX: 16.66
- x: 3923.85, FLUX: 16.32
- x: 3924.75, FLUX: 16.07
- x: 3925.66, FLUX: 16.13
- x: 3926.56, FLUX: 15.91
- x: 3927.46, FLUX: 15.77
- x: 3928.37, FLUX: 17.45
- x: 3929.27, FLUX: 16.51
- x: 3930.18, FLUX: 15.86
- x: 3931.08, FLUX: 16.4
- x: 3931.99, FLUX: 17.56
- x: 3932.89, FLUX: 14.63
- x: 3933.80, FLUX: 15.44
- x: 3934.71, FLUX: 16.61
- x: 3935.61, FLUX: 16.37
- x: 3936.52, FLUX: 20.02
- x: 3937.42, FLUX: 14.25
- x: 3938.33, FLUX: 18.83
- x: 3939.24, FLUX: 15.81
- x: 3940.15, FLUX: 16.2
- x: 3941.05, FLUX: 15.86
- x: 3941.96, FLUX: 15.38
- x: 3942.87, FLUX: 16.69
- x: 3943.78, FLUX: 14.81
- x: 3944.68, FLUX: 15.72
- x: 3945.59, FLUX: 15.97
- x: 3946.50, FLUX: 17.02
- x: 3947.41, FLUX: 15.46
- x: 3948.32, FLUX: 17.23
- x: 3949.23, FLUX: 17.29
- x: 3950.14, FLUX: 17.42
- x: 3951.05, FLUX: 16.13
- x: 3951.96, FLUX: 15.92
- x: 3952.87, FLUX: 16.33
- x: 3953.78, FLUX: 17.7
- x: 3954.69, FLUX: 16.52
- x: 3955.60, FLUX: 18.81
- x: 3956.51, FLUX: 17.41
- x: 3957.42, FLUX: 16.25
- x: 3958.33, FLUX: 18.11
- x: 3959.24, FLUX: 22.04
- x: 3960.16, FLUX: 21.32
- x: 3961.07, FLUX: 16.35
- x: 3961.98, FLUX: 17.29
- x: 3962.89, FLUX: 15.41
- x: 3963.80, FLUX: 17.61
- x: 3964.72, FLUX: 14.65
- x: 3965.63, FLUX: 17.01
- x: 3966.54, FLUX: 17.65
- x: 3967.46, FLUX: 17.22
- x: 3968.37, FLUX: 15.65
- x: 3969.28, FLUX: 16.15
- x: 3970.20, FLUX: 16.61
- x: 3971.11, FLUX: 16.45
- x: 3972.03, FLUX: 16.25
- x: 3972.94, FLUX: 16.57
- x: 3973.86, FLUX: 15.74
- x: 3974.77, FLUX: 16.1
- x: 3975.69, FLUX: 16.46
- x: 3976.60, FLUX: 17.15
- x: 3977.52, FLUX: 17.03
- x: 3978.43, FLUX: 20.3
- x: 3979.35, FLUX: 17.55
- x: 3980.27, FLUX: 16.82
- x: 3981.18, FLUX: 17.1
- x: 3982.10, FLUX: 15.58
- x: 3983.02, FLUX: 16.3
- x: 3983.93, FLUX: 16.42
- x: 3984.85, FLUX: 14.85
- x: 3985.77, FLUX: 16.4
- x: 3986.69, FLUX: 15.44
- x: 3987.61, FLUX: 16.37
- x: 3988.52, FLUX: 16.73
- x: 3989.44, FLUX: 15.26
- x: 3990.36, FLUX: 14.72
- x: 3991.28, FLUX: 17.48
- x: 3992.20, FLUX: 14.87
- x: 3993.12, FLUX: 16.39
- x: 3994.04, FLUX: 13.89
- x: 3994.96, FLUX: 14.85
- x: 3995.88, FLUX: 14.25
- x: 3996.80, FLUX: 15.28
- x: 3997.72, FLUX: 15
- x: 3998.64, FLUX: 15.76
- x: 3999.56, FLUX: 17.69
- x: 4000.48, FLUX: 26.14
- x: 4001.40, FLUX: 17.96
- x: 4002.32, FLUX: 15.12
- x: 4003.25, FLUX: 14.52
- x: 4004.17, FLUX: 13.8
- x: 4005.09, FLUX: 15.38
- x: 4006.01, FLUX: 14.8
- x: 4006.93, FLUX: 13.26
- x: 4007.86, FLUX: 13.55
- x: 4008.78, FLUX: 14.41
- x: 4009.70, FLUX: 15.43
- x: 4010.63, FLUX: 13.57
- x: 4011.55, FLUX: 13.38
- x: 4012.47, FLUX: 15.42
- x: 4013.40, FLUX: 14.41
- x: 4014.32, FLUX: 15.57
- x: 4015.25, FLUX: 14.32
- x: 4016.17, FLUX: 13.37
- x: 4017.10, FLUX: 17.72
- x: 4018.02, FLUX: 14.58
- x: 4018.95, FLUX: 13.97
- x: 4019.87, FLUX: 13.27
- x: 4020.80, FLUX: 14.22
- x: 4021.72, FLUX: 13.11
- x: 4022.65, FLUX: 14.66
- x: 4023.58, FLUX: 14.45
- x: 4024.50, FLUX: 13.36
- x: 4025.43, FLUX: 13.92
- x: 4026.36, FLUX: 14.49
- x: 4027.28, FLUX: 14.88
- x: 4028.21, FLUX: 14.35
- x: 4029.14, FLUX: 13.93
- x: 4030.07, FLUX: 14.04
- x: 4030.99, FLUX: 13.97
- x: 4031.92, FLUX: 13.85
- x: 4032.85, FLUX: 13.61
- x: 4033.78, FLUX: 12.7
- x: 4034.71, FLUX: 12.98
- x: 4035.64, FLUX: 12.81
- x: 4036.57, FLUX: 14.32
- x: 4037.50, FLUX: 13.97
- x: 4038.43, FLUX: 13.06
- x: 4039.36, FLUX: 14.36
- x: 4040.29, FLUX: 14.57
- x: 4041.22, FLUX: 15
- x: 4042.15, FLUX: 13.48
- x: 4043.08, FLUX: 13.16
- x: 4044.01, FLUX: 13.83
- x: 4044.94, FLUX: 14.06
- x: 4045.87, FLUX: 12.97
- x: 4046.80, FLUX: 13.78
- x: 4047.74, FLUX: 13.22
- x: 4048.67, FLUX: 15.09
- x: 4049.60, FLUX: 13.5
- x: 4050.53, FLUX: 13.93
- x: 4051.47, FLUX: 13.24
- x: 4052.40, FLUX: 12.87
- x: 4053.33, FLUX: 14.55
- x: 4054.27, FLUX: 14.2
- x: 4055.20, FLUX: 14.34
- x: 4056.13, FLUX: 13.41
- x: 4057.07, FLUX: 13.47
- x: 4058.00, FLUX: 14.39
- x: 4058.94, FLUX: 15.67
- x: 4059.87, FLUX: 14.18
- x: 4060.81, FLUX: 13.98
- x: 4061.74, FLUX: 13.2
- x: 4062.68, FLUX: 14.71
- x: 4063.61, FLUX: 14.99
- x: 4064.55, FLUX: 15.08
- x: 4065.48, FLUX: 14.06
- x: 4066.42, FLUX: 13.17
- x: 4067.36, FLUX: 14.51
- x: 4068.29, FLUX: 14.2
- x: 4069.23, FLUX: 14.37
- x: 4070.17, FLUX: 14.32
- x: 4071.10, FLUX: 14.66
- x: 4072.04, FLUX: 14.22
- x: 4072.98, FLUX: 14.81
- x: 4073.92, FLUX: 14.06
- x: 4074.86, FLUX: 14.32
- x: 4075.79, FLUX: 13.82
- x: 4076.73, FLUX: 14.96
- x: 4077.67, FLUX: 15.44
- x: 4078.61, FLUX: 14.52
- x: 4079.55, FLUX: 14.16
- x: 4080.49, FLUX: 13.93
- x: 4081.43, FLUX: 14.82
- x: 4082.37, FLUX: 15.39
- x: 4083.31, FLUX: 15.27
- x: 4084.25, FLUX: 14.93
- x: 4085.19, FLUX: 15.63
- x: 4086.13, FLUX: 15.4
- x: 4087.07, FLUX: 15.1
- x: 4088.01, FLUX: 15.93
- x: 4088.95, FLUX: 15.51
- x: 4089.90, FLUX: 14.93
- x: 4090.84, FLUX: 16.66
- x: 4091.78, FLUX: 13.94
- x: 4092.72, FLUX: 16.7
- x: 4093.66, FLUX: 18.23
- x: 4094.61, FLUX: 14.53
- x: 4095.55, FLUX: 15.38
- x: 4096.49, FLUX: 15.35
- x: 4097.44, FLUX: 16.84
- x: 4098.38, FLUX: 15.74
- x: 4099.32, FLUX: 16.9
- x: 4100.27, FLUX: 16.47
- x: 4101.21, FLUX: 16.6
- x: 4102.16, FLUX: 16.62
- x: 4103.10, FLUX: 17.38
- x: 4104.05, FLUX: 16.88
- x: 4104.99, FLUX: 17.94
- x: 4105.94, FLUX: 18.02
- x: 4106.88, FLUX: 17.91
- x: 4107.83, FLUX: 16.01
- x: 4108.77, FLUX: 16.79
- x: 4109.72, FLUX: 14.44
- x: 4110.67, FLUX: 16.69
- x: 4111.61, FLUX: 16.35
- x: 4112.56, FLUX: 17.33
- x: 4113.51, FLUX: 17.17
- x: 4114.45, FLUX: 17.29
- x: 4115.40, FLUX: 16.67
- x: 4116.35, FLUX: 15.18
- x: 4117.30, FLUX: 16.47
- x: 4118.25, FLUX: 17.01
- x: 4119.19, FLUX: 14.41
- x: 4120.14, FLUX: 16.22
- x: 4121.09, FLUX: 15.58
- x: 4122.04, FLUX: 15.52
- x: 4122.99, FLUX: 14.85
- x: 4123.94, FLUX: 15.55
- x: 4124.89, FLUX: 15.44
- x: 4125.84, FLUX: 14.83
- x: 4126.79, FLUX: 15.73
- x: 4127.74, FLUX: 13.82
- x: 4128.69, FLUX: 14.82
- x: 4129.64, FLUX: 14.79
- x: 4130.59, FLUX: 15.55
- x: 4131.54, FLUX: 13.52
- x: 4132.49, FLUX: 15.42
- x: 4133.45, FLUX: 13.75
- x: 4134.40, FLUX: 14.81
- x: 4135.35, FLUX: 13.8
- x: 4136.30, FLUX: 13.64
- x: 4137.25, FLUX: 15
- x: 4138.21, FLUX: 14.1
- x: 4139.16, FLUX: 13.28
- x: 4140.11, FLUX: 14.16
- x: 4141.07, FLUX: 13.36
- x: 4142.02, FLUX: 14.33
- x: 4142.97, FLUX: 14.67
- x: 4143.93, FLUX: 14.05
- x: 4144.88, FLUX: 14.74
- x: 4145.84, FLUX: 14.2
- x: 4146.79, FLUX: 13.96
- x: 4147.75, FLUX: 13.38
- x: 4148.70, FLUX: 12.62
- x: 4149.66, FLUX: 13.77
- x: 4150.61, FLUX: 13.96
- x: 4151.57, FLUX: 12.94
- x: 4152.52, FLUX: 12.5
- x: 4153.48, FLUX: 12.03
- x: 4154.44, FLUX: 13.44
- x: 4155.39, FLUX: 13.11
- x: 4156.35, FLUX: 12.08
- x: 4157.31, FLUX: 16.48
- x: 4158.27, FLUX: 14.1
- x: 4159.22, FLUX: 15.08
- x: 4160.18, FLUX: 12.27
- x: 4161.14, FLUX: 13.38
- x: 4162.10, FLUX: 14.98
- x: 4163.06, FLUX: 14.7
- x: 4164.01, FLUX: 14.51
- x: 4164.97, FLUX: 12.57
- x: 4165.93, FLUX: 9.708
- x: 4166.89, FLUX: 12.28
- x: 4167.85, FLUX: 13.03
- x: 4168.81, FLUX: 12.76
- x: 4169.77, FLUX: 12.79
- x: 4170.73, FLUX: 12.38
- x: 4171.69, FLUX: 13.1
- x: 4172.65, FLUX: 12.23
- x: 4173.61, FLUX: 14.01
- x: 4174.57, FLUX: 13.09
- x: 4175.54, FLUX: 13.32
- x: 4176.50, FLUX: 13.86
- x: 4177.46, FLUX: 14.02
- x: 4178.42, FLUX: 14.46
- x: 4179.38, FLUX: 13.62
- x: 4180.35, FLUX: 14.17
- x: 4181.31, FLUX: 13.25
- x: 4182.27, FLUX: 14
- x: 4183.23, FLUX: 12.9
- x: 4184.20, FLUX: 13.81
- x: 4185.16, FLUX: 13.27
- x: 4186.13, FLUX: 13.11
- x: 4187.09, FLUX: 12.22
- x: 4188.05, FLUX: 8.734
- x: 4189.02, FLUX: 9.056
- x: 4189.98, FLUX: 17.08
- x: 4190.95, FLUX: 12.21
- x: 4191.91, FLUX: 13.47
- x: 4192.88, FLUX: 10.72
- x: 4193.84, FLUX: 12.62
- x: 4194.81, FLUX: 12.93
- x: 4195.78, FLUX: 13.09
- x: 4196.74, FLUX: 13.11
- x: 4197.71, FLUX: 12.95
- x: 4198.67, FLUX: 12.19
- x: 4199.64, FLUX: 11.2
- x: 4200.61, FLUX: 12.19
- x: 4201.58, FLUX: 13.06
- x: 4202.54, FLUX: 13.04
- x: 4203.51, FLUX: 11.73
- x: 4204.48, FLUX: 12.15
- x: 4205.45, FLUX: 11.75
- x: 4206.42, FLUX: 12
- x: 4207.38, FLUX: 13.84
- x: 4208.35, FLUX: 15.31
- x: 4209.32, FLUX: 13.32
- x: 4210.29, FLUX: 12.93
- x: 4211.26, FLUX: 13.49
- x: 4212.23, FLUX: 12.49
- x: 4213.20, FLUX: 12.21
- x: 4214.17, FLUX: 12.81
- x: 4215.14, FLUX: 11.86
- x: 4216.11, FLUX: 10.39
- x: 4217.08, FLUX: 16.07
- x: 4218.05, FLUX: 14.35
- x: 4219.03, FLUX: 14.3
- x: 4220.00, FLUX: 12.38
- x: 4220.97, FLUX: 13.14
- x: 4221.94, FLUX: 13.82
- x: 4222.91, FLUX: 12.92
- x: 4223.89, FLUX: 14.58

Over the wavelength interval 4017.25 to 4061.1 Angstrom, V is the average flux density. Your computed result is 13.9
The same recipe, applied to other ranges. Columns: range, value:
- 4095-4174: 14.7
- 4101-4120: 16.7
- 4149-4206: 13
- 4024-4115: 14.9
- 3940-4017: 16.2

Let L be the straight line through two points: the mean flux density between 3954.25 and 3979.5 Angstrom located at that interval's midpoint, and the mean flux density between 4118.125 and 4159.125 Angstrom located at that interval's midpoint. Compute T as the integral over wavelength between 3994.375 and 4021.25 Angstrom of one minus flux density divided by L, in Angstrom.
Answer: 2.1 Angstrom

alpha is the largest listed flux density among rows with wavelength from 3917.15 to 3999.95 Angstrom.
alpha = 22.04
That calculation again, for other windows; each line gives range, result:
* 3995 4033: 26.14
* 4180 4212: 17.08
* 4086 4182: 18.23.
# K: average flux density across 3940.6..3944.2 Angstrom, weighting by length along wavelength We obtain 15.7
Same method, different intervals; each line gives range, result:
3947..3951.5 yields 16.7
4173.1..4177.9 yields 13.6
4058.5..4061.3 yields 14.6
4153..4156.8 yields 12.7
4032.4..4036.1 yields 13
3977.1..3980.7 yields 17.9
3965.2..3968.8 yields 16.9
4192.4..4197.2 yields 12.5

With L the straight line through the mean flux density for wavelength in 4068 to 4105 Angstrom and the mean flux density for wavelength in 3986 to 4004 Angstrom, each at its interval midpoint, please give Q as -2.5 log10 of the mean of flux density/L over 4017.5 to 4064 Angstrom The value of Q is 0.13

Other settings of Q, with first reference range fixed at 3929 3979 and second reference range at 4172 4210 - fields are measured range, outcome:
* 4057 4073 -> 0.05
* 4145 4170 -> 0.01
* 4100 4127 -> -0.15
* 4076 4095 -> -0.05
